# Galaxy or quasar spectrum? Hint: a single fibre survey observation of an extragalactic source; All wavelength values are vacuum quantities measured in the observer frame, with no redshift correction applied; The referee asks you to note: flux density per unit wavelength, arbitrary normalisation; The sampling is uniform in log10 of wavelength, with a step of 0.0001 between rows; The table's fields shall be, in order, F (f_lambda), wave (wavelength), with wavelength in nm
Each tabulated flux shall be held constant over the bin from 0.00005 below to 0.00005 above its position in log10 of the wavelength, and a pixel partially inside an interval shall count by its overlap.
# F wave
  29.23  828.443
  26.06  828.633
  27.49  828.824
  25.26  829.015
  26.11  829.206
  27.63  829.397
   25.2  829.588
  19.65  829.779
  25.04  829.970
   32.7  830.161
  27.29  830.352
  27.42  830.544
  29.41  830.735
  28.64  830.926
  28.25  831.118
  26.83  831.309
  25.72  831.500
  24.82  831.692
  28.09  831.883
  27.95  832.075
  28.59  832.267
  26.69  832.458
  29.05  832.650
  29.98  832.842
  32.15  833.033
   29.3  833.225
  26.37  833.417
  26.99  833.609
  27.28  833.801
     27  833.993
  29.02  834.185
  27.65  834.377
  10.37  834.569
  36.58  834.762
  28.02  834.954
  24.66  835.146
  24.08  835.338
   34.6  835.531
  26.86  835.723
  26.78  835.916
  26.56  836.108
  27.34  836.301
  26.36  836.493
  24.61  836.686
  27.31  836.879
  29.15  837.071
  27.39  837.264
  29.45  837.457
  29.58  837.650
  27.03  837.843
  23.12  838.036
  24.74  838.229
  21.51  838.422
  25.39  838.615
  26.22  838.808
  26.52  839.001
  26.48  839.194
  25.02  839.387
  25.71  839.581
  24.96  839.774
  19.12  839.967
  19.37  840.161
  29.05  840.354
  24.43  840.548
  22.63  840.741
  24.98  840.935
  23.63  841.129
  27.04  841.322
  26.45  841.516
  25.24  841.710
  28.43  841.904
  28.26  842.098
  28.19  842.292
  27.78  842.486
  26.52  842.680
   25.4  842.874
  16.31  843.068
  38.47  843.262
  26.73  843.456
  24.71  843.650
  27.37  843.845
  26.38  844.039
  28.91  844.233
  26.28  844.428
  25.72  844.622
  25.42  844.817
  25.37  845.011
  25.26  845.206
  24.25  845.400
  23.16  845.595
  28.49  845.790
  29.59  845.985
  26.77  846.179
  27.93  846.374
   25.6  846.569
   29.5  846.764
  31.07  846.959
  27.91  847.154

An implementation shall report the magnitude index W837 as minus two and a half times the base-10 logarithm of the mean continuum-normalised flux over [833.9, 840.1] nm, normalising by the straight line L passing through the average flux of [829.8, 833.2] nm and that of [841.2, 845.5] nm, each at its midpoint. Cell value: 0.05 mag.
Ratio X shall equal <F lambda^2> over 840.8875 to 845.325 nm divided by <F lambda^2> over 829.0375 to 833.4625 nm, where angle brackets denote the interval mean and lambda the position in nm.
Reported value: 0.99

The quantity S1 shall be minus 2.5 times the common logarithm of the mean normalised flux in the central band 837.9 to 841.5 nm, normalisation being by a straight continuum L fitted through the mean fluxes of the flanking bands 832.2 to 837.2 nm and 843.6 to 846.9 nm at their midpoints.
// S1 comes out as 0.11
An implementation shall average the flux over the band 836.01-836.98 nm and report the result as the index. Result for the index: 26.5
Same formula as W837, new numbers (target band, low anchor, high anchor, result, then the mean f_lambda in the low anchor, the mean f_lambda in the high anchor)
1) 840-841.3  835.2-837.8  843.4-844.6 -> 0.134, 27.6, 26.7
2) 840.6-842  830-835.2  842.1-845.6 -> 0.051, 27.6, 26.4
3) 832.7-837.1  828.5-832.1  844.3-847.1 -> -0.021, 26.8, 26.8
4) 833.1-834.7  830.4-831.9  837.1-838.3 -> 0.057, 27.4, 27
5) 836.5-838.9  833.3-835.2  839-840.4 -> -0.052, 26.5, 24.2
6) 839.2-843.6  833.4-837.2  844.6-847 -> 0.048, 26.9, 26.7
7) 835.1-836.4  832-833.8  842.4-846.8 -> 0.026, 28.5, 26.6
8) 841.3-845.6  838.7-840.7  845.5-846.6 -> -0.019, 24.6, 27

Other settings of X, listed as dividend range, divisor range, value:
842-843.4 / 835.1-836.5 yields 1.02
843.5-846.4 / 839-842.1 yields 1.06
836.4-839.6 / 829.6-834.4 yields 0.96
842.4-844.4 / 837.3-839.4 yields 1.04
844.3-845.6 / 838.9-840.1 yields 1.05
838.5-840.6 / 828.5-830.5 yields 0.96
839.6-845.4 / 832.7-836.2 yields 0.96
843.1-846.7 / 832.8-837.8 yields 1.00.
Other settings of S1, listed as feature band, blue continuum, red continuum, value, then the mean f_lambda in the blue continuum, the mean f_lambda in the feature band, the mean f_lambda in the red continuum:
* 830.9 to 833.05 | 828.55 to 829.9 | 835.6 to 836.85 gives -0.08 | 25.3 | 27.9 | 26.6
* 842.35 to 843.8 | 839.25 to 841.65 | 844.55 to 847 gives -0.05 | 24.4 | 26.6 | 26.7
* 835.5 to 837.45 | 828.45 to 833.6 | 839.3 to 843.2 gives -0.06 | 27.4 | 27.5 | 25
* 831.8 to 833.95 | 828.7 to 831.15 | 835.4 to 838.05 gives -0.04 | 26.9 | 28.4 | 27.7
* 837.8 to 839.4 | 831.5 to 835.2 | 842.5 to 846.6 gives 0.08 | 27.4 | 25.1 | 26.5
